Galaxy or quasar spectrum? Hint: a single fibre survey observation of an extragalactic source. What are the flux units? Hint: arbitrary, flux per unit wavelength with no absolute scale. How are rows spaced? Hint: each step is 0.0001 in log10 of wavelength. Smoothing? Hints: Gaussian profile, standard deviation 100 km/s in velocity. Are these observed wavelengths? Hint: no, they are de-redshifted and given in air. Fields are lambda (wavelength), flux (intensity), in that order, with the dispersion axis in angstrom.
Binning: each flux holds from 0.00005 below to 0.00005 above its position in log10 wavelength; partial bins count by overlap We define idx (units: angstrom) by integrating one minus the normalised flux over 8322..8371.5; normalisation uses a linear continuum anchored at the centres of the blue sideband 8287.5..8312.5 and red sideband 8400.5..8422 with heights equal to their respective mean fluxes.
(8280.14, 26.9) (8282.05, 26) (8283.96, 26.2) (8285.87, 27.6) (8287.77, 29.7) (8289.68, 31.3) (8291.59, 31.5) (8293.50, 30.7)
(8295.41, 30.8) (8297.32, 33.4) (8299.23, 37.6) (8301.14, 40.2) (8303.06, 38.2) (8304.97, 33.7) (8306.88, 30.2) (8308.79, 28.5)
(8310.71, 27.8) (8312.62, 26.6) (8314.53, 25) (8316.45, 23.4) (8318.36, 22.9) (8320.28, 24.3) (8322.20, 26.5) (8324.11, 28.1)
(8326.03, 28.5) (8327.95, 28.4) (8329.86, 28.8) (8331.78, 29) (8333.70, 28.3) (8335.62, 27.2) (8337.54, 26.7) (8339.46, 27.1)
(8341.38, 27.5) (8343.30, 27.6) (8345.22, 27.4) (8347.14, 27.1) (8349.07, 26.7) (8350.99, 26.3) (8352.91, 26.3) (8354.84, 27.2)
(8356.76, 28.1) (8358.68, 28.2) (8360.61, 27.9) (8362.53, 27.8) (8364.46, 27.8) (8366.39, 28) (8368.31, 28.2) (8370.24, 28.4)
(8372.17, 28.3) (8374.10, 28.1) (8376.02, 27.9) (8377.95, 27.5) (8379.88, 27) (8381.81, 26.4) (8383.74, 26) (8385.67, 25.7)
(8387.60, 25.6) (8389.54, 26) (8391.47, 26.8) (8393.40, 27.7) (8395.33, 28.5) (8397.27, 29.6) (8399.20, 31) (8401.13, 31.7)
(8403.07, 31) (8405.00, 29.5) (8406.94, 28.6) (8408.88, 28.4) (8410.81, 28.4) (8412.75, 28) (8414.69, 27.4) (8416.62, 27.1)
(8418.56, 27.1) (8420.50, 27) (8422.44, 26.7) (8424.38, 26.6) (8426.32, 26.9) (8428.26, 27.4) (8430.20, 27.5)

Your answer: 4.97 angstrom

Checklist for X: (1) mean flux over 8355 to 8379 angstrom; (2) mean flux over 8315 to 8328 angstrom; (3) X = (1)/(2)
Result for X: 1.09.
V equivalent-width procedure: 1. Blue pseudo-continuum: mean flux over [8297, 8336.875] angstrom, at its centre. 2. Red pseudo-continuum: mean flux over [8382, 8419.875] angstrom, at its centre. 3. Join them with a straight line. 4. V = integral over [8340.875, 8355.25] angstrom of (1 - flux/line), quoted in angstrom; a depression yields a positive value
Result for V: 0.9 angstrom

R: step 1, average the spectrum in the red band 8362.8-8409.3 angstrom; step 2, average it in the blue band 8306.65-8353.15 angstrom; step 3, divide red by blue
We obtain 1.04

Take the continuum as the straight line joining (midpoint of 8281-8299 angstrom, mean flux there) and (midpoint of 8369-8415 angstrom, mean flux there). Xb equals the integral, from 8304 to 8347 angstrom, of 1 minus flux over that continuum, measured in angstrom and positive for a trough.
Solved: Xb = 2.8 angstrom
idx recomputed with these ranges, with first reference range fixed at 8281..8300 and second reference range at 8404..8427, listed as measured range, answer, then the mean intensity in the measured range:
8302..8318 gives 0.52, 29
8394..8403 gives -0.69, 30.2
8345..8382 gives 1.59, 27.6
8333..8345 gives 0.80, 27.4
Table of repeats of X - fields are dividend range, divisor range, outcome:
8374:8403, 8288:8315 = 0.87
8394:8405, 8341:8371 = 1.10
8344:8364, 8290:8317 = 0.87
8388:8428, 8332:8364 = 1.03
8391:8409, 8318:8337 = 1.08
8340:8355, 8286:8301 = 0.83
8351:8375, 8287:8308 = 0.83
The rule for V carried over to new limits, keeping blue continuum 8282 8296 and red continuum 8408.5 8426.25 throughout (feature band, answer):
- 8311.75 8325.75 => 1.7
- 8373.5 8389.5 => 0.7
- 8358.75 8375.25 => 0.1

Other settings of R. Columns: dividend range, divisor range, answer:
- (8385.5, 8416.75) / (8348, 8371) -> 1.03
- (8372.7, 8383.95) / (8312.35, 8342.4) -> 1.02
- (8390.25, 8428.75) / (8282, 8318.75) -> 0.93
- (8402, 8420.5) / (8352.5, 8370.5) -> 1.02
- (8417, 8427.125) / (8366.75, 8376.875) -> 0.95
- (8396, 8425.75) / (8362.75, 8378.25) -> 1.02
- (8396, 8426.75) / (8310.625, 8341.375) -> 1.06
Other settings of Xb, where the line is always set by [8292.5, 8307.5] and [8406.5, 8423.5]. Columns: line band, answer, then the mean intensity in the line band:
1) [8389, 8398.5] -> 0.3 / 27.9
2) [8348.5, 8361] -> 1.6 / 27.2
